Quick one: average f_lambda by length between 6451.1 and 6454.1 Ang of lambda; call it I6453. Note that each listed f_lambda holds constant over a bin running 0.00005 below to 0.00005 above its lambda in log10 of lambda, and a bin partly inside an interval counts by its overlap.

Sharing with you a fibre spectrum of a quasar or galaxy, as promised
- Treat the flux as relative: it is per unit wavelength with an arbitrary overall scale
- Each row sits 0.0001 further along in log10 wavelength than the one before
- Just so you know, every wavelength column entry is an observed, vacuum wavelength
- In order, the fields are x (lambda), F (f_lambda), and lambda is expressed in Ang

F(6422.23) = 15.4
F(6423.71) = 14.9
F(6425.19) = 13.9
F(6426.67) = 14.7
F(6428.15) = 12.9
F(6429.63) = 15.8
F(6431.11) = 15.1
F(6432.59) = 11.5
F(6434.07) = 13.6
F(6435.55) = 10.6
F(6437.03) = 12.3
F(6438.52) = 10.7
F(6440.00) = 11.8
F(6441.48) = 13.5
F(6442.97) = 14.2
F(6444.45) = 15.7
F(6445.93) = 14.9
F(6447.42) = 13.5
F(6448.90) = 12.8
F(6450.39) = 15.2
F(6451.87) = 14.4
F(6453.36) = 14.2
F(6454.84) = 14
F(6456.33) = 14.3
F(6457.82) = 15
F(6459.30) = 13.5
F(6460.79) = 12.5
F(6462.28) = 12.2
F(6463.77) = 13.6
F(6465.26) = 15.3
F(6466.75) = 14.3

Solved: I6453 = 14.3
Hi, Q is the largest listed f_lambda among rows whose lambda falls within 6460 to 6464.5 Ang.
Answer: 13.6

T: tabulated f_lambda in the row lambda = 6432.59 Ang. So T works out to 11.5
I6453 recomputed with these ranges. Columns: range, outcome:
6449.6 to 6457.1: 14.4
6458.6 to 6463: 12.7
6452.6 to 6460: 14.2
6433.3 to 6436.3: 12.1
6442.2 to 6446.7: 14.9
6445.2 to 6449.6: 13.7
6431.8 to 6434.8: 12.6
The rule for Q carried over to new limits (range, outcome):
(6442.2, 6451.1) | 15.7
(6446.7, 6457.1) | 15.2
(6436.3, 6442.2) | 13.5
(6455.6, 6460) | 15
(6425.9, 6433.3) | 15.8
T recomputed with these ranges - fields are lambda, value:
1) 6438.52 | 10.7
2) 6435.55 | 10.6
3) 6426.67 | 14.7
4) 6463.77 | 13.6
